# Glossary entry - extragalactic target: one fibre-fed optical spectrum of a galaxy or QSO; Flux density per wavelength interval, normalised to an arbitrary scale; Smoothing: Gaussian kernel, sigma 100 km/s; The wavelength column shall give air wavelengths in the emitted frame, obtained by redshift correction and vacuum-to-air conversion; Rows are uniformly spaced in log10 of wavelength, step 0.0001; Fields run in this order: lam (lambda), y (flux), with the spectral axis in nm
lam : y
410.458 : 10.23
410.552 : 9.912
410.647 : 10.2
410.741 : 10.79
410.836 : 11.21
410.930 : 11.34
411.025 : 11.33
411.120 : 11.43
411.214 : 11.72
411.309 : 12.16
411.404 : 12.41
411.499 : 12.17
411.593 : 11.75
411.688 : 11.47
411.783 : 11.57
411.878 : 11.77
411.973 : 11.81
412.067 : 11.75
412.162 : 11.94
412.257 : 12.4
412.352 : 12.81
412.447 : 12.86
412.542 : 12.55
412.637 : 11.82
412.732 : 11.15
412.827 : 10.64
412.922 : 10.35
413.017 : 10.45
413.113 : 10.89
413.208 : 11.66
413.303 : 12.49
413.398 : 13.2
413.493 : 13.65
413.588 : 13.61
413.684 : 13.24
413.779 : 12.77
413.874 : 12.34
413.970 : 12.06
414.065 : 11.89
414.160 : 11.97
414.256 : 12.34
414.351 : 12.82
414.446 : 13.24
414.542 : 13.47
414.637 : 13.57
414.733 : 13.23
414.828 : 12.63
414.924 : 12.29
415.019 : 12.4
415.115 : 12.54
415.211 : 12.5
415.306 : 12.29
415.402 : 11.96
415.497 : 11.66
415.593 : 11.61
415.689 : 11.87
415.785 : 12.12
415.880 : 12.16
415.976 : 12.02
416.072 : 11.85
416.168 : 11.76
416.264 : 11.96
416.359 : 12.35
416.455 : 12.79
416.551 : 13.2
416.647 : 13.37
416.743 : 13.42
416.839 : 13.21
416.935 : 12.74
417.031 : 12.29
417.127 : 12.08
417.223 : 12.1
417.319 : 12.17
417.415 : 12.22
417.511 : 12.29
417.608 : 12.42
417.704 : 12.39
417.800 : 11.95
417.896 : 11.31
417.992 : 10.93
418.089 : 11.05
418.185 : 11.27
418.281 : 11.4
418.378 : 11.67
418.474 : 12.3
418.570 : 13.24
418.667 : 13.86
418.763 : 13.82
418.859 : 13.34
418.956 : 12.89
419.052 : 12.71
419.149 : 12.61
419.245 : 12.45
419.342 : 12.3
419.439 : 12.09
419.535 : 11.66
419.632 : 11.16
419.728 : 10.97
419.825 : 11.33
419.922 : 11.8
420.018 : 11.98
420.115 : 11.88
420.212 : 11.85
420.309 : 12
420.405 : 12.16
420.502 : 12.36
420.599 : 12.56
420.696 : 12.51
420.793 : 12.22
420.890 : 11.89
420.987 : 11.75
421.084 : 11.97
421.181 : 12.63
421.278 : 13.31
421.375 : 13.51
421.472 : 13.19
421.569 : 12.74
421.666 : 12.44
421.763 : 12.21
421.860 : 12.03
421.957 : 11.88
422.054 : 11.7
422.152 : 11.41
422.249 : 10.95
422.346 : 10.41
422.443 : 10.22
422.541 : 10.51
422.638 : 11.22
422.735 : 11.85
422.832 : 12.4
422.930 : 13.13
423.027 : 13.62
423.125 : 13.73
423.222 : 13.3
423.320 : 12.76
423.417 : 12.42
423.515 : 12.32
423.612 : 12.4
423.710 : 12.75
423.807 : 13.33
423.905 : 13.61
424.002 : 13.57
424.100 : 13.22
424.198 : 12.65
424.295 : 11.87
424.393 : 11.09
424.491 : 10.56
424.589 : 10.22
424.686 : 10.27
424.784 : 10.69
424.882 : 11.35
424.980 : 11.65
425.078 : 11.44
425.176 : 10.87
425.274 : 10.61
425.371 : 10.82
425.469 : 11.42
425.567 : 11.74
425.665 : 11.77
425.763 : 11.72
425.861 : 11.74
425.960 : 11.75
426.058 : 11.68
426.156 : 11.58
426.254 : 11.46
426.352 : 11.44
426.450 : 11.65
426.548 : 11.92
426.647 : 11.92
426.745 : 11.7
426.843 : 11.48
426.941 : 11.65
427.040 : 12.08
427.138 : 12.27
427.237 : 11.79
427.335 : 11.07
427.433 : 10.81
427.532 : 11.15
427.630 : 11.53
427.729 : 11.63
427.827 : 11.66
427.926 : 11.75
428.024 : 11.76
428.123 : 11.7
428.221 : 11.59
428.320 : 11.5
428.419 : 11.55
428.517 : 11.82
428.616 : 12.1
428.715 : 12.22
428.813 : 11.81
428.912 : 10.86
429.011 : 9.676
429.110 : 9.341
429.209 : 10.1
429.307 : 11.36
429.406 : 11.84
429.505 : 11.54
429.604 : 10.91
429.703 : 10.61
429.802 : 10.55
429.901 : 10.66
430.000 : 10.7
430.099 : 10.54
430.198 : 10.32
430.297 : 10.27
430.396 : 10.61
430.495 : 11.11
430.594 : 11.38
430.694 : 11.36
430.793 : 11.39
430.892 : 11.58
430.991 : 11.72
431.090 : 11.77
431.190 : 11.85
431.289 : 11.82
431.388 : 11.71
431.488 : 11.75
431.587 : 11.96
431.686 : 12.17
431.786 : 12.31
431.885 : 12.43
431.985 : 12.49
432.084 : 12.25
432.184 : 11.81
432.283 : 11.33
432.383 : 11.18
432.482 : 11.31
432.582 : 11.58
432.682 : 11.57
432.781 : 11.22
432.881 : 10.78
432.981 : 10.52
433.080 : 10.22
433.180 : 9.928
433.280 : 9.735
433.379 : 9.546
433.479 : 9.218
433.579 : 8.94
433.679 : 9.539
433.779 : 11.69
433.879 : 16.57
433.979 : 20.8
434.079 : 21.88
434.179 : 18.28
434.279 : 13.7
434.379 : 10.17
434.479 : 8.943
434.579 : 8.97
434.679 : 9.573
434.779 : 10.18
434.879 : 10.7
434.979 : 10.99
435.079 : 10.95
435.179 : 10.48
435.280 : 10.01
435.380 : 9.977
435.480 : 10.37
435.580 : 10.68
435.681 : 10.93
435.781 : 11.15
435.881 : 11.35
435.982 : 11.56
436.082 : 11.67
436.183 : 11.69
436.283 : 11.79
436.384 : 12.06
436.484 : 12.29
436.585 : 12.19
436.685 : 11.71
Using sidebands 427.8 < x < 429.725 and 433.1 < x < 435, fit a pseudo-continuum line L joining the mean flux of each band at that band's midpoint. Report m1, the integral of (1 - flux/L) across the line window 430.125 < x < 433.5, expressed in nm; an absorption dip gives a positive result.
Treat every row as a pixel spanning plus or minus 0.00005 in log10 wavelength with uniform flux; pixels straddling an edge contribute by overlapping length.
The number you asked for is 0.14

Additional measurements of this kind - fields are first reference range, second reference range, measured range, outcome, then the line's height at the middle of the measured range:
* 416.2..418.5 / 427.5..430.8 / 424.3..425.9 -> 0.050 nm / 11.5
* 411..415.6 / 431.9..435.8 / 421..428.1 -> -0.019 nm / 11.8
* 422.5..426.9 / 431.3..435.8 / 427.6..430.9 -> 0.170 nm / 11.8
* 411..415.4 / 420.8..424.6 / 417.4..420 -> 0.022 nm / 12.2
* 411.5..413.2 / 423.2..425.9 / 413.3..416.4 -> -0.207 nm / 11.7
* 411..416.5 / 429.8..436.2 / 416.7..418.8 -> -0.042 nm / 12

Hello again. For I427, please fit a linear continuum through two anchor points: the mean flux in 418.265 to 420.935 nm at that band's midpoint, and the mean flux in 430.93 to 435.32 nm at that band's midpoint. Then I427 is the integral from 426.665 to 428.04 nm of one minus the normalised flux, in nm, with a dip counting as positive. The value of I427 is 0.042 nm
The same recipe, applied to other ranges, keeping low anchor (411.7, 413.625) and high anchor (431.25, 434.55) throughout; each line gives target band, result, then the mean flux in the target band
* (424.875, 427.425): 0.10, 11.6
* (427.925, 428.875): 0.02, 11.8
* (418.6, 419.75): -0.05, 12.5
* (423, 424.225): -0.10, 13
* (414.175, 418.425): -0.11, 12.3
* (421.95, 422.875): 0.06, 11.2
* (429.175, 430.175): 0.10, 10.9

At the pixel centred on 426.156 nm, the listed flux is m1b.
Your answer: 11.58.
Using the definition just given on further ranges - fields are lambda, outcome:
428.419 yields 11.55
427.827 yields 11.66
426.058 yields 11.68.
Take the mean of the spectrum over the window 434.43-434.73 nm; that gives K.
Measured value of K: 9.17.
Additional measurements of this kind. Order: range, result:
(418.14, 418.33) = 11.3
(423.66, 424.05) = 13.3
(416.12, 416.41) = 12.1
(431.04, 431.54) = 11.8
